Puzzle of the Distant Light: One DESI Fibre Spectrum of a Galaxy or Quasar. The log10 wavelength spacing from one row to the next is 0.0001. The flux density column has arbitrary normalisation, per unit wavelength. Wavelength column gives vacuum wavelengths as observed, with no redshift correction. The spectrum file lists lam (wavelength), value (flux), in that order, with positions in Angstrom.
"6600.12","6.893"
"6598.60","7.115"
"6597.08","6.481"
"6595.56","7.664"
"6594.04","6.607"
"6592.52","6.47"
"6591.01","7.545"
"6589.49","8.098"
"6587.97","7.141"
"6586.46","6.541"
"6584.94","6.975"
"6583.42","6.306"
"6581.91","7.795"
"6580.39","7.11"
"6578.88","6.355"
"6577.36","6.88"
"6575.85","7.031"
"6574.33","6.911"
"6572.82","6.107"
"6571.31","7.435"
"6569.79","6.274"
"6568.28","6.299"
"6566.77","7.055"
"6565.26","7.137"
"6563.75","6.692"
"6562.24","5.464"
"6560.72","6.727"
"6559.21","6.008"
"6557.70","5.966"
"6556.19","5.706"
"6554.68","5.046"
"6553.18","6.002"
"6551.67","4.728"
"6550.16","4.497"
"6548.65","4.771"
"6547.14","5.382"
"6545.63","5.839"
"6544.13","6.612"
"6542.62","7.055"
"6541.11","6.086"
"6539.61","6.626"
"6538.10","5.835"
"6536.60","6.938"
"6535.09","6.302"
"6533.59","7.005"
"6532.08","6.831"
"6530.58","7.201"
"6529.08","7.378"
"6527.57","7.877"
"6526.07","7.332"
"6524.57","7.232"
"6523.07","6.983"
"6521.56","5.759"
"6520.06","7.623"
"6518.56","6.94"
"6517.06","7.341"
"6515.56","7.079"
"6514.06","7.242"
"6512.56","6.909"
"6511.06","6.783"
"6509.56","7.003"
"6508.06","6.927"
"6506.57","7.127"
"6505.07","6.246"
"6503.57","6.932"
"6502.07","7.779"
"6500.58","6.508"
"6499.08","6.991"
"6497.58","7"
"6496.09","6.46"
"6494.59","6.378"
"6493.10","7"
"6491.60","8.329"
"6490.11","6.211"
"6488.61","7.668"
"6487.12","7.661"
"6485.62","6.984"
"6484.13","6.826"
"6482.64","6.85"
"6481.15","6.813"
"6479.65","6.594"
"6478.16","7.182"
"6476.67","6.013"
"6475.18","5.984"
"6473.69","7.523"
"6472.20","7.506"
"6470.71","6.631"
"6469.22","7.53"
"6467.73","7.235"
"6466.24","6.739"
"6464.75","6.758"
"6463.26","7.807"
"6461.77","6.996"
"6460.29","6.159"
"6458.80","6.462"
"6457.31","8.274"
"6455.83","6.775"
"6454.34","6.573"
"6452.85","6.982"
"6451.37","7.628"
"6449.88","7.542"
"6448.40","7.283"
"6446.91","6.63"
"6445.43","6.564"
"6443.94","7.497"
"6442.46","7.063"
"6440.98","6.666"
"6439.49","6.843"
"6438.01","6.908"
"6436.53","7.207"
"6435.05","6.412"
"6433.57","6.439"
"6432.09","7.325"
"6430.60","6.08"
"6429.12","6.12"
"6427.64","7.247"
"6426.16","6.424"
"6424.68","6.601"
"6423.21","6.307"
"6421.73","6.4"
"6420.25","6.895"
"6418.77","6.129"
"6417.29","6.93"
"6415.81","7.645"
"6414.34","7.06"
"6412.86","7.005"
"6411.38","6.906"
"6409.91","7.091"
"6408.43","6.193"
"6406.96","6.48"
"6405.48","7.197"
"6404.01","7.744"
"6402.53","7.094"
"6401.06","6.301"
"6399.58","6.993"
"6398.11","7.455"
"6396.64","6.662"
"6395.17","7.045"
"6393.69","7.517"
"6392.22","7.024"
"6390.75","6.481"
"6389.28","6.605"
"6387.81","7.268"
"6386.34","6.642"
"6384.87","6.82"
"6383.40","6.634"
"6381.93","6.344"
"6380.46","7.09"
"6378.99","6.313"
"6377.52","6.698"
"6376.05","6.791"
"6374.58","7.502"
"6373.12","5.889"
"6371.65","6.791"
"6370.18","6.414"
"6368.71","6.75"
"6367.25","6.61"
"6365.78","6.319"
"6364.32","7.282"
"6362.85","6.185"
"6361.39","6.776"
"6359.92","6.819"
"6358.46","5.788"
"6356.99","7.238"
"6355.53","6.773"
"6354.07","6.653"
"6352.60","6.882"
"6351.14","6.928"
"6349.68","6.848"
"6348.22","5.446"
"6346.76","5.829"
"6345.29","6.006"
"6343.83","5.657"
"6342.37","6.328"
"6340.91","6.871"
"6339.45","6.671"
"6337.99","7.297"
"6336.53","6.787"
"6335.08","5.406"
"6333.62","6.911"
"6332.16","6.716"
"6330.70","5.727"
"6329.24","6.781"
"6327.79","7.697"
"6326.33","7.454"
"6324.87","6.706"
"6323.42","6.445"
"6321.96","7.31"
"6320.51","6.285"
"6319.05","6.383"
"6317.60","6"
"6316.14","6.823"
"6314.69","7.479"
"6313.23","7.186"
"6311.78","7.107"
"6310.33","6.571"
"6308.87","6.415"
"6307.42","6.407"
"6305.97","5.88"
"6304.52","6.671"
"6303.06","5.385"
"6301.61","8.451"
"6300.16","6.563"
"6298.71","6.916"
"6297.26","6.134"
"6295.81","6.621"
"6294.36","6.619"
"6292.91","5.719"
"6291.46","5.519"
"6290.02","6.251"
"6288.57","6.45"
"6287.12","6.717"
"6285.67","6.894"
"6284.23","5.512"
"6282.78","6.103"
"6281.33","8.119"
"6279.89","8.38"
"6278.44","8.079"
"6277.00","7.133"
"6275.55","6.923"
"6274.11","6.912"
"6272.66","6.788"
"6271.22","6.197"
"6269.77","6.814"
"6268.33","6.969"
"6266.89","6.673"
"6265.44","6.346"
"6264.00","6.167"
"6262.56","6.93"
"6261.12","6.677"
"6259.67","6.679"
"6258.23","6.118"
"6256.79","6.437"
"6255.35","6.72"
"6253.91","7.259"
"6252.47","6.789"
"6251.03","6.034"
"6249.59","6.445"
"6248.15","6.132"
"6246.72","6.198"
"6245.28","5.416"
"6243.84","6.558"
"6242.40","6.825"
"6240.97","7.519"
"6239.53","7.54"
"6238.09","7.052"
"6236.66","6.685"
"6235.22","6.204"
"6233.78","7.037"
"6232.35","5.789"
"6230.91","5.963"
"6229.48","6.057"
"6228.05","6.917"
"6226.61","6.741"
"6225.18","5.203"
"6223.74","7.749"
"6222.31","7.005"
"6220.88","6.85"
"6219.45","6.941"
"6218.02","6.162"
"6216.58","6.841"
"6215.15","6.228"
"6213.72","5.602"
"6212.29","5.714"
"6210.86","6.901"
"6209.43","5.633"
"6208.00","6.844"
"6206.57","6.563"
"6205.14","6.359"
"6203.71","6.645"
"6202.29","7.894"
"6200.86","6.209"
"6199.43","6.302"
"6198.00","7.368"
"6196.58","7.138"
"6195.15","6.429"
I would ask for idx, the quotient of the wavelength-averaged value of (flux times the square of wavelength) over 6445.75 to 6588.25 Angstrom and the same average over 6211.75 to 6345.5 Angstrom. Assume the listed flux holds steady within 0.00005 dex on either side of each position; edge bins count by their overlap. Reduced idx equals 1.10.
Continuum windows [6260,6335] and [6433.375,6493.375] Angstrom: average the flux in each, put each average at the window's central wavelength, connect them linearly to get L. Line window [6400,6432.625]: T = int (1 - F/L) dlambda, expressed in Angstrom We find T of 0.62 Angstrom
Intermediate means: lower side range 6.69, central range 6.78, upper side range 7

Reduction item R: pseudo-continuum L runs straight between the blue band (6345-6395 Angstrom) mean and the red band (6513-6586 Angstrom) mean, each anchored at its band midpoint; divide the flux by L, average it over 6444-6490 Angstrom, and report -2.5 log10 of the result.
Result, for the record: -0.07 mag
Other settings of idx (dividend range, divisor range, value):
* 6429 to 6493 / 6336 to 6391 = 1.09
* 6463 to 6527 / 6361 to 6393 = 1.08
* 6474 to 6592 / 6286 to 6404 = 1.07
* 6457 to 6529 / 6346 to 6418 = 1.07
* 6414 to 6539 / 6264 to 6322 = 1.10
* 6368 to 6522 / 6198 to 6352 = 1.10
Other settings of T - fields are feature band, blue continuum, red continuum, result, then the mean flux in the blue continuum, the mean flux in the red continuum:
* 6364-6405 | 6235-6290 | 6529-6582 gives -1.7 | 6.72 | 6.33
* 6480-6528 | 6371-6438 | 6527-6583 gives -3.5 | 6.8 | 6.4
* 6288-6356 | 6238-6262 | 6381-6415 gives 1.9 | 6.6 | 6.89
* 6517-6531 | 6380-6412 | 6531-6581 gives -1.7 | 6.89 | 6.27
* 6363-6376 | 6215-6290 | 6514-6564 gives -0.2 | 6.67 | 6.4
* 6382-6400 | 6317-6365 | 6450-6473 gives -0.3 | 6.57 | 7.08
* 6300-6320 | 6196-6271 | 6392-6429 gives 0.1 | 6.57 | 6.88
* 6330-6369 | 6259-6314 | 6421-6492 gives 1.6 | 6.68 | 6.92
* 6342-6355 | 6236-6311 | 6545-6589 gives 0.5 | 6.64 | 6.29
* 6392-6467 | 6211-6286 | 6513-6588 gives -3.7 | 6.64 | 6.54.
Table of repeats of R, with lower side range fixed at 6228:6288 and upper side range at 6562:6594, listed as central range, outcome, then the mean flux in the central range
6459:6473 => -0.04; 7.02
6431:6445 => -0.02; 6.9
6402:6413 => -0.03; 6.96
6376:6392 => 0.01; 6.71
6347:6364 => 0.03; 6.57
